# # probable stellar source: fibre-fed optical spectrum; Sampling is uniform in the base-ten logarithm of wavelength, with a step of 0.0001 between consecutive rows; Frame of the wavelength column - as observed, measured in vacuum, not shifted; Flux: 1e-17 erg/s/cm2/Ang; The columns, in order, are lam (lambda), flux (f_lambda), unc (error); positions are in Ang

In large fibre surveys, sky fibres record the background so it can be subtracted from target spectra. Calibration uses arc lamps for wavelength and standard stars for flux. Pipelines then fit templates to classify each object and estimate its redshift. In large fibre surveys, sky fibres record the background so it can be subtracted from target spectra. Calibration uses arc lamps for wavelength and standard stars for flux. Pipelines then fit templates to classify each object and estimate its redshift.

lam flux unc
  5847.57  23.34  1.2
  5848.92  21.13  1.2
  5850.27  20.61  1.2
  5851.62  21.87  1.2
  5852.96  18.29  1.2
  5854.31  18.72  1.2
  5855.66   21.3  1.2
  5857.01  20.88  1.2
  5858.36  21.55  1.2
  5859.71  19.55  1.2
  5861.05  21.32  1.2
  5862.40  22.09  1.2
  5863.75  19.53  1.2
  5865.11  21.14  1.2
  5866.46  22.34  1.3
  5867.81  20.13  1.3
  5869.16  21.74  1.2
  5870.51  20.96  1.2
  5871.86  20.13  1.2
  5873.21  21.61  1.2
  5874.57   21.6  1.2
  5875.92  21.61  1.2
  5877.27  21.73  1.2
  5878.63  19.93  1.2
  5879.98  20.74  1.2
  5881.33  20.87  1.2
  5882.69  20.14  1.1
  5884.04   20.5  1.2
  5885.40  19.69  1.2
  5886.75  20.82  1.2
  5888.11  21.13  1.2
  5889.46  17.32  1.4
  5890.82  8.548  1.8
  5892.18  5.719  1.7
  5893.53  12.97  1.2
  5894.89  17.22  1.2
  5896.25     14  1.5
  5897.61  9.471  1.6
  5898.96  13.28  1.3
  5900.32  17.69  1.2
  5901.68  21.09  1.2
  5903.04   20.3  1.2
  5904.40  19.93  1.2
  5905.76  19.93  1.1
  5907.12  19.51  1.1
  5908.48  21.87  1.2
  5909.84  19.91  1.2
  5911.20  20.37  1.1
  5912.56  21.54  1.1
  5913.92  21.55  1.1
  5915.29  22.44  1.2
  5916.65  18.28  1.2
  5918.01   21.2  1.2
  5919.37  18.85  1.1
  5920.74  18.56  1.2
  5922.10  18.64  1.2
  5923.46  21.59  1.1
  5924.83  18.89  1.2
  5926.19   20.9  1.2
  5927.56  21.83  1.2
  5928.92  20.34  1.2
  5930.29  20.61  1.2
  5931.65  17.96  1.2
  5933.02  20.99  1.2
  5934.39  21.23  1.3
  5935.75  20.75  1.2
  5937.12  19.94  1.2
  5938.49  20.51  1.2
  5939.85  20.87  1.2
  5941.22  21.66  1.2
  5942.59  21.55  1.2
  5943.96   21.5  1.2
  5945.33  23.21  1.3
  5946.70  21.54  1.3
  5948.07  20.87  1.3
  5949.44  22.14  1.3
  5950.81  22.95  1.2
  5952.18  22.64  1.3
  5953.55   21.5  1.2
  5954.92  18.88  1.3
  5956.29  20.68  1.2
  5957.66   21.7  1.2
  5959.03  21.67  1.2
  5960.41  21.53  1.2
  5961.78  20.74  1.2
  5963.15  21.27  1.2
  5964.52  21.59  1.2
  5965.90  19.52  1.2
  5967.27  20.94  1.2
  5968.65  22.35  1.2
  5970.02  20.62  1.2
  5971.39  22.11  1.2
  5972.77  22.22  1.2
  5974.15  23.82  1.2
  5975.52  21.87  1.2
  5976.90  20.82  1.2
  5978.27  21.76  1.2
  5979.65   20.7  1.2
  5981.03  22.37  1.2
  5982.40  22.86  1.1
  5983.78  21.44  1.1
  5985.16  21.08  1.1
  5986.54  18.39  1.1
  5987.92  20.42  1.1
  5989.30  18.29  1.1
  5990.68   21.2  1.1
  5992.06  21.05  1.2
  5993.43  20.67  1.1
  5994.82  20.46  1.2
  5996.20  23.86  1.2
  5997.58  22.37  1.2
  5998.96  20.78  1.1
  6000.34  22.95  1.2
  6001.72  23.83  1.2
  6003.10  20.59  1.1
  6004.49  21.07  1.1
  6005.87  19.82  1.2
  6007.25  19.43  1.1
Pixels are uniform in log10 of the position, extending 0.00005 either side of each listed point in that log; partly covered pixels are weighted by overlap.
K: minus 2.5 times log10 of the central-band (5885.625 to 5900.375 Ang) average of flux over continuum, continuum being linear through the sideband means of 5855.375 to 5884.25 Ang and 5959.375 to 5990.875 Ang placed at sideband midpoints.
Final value 0.41 mag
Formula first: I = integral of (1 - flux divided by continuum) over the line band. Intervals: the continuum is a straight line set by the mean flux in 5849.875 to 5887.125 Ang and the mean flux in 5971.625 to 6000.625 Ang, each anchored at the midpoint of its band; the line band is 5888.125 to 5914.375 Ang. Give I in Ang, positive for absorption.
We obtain 4.9 Ang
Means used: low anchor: 20.8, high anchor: 21.4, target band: 17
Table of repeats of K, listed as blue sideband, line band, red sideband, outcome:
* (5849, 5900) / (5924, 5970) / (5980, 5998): -0.040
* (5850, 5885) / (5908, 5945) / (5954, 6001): 0.026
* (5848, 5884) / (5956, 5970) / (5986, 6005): -0.006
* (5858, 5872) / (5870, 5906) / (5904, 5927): 0.145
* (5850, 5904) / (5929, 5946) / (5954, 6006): -0.028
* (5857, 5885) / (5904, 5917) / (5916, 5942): -0.009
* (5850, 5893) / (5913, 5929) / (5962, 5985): 0.021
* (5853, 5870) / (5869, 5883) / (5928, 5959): -0.009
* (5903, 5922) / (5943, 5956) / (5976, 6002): -0.046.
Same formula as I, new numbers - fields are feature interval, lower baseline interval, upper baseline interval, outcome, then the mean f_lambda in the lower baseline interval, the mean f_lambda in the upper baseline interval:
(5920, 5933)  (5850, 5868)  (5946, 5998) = 0.7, 20.7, 21.3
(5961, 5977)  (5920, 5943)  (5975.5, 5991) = -0.6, 20.4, 20.9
